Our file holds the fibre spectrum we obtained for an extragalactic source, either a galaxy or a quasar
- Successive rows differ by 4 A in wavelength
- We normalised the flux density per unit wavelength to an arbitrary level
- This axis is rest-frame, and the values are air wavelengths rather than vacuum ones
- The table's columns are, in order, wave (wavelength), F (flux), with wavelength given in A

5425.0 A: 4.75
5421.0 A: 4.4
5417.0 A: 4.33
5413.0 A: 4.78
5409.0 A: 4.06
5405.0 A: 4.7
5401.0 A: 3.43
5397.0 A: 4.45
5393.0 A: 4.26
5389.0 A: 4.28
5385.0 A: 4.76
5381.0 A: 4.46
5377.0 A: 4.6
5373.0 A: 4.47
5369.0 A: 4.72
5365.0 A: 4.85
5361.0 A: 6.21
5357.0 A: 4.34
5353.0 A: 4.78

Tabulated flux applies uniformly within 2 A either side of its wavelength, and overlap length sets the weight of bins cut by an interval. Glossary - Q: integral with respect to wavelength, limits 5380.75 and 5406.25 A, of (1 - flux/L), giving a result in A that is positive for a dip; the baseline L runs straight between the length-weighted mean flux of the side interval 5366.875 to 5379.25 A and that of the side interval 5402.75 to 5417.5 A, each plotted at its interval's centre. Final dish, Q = 1.2 A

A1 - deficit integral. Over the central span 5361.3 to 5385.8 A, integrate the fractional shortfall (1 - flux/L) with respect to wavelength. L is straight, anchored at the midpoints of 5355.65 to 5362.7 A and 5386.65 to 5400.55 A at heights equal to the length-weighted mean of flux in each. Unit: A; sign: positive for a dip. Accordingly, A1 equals 0.63 A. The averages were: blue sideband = 5.32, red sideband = 4.24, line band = 4.75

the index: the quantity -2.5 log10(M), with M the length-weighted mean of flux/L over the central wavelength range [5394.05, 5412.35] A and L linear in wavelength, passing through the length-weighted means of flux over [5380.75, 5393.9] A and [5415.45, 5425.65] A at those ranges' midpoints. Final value 0.06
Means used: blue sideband 4.45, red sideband 4.47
